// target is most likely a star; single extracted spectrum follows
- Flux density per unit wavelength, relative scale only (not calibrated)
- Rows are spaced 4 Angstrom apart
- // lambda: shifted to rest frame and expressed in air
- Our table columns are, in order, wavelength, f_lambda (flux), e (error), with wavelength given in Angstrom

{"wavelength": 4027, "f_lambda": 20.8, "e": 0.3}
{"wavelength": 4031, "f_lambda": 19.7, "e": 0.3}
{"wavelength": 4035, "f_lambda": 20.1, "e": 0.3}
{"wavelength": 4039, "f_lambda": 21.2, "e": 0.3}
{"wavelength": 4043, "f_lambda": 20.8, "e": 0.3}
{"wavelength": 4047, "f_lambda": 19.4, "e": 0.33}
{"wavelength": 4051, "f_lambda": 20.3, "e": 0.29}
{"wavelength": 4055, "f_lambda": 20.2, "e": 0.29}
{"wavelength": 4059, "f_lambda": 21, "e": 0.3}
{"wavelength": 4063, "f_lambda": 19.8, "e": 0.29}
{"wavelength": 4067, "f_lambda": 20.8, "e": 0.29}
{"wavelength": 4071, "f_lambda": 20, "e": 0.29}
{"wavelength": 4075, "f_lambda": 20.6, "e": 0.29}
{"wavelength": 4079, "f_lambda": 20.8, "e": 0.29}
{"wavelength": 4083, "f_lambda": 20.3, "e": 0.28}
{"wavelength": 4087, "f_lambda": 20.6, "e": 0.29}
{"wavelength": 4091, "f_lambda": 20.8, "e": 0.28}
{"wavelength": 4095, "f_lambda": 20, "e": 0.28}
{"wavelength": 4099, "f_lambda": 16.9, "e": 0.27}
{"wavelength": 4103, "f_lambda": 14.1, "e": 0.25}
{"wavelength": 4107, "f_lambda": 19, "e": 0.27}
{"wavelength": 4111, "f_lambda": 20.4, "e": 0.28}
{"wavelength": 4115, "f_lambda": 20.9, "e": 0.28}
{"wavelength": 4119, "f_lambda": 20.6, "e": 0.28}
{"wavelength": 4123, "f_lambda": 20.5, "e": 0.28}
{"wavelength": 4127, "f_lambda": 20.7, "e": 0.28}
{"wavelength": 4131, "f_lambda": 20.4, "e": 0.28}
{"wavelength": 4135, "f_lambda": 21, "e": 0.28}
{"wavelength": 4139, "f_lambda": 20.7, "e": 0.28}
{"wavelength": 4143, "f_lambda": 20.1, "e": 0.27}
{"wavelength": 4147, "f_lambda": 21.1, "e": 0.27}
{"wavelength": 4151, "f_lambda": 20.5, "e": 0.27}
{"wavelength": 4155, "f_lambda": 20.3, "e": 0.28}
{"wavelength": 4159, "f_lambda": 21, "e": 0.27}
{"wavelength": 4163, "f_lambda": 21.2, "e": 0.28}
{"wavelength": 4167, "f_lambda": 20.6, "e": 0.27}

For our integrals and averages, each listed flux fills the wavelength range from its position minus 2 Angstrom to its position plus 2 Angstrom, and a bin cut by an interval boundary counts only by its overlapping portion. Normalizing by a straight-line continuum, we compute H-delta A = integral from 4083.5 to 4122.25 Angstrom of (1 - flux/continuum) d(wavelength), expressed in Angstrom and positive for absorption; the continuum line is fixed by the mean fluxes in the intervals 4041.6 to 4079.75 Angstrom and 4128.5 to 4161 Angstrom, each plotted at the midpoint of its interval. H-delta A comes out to 2.19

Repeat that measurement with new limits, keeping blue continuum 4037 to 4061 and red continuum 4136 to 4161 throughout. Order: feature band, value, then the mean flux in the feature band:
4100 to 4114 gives 1.8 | 18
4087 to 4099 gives 0.4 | 19.8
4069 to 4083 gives 0.1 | 20.4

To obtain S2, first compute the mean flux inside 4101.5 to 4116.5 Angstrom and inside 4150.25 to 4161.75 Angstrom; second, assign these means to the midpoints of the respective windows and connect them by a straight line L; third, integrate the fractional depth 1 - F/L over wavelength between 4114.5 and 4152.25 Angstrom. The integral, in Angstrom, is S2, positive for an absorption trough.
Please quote -1.8 Angstrom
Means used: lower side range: 18.7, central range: 20.6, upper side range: 20.6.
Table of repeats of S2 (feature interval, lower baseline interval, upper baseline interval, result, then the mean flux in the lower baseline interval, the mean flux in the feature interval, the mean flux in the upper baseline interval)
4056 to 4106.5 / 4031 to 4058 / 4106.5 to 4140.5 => 1.9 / 20.3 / 19.6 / 20.5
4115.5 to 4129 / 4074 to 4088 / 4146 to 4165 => 0.0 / 20.6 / 20.6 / 20.8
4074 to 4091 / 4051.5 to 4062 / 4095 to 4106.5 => -2.2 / 20.5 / 20.6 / 16.7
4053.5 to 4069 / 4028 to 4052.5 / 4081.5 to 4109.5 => -0.6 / 20.3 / 20.5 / 18.8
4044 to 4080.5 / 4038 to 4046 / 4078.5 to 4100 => 0.2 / 20.8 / 20.3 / 20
